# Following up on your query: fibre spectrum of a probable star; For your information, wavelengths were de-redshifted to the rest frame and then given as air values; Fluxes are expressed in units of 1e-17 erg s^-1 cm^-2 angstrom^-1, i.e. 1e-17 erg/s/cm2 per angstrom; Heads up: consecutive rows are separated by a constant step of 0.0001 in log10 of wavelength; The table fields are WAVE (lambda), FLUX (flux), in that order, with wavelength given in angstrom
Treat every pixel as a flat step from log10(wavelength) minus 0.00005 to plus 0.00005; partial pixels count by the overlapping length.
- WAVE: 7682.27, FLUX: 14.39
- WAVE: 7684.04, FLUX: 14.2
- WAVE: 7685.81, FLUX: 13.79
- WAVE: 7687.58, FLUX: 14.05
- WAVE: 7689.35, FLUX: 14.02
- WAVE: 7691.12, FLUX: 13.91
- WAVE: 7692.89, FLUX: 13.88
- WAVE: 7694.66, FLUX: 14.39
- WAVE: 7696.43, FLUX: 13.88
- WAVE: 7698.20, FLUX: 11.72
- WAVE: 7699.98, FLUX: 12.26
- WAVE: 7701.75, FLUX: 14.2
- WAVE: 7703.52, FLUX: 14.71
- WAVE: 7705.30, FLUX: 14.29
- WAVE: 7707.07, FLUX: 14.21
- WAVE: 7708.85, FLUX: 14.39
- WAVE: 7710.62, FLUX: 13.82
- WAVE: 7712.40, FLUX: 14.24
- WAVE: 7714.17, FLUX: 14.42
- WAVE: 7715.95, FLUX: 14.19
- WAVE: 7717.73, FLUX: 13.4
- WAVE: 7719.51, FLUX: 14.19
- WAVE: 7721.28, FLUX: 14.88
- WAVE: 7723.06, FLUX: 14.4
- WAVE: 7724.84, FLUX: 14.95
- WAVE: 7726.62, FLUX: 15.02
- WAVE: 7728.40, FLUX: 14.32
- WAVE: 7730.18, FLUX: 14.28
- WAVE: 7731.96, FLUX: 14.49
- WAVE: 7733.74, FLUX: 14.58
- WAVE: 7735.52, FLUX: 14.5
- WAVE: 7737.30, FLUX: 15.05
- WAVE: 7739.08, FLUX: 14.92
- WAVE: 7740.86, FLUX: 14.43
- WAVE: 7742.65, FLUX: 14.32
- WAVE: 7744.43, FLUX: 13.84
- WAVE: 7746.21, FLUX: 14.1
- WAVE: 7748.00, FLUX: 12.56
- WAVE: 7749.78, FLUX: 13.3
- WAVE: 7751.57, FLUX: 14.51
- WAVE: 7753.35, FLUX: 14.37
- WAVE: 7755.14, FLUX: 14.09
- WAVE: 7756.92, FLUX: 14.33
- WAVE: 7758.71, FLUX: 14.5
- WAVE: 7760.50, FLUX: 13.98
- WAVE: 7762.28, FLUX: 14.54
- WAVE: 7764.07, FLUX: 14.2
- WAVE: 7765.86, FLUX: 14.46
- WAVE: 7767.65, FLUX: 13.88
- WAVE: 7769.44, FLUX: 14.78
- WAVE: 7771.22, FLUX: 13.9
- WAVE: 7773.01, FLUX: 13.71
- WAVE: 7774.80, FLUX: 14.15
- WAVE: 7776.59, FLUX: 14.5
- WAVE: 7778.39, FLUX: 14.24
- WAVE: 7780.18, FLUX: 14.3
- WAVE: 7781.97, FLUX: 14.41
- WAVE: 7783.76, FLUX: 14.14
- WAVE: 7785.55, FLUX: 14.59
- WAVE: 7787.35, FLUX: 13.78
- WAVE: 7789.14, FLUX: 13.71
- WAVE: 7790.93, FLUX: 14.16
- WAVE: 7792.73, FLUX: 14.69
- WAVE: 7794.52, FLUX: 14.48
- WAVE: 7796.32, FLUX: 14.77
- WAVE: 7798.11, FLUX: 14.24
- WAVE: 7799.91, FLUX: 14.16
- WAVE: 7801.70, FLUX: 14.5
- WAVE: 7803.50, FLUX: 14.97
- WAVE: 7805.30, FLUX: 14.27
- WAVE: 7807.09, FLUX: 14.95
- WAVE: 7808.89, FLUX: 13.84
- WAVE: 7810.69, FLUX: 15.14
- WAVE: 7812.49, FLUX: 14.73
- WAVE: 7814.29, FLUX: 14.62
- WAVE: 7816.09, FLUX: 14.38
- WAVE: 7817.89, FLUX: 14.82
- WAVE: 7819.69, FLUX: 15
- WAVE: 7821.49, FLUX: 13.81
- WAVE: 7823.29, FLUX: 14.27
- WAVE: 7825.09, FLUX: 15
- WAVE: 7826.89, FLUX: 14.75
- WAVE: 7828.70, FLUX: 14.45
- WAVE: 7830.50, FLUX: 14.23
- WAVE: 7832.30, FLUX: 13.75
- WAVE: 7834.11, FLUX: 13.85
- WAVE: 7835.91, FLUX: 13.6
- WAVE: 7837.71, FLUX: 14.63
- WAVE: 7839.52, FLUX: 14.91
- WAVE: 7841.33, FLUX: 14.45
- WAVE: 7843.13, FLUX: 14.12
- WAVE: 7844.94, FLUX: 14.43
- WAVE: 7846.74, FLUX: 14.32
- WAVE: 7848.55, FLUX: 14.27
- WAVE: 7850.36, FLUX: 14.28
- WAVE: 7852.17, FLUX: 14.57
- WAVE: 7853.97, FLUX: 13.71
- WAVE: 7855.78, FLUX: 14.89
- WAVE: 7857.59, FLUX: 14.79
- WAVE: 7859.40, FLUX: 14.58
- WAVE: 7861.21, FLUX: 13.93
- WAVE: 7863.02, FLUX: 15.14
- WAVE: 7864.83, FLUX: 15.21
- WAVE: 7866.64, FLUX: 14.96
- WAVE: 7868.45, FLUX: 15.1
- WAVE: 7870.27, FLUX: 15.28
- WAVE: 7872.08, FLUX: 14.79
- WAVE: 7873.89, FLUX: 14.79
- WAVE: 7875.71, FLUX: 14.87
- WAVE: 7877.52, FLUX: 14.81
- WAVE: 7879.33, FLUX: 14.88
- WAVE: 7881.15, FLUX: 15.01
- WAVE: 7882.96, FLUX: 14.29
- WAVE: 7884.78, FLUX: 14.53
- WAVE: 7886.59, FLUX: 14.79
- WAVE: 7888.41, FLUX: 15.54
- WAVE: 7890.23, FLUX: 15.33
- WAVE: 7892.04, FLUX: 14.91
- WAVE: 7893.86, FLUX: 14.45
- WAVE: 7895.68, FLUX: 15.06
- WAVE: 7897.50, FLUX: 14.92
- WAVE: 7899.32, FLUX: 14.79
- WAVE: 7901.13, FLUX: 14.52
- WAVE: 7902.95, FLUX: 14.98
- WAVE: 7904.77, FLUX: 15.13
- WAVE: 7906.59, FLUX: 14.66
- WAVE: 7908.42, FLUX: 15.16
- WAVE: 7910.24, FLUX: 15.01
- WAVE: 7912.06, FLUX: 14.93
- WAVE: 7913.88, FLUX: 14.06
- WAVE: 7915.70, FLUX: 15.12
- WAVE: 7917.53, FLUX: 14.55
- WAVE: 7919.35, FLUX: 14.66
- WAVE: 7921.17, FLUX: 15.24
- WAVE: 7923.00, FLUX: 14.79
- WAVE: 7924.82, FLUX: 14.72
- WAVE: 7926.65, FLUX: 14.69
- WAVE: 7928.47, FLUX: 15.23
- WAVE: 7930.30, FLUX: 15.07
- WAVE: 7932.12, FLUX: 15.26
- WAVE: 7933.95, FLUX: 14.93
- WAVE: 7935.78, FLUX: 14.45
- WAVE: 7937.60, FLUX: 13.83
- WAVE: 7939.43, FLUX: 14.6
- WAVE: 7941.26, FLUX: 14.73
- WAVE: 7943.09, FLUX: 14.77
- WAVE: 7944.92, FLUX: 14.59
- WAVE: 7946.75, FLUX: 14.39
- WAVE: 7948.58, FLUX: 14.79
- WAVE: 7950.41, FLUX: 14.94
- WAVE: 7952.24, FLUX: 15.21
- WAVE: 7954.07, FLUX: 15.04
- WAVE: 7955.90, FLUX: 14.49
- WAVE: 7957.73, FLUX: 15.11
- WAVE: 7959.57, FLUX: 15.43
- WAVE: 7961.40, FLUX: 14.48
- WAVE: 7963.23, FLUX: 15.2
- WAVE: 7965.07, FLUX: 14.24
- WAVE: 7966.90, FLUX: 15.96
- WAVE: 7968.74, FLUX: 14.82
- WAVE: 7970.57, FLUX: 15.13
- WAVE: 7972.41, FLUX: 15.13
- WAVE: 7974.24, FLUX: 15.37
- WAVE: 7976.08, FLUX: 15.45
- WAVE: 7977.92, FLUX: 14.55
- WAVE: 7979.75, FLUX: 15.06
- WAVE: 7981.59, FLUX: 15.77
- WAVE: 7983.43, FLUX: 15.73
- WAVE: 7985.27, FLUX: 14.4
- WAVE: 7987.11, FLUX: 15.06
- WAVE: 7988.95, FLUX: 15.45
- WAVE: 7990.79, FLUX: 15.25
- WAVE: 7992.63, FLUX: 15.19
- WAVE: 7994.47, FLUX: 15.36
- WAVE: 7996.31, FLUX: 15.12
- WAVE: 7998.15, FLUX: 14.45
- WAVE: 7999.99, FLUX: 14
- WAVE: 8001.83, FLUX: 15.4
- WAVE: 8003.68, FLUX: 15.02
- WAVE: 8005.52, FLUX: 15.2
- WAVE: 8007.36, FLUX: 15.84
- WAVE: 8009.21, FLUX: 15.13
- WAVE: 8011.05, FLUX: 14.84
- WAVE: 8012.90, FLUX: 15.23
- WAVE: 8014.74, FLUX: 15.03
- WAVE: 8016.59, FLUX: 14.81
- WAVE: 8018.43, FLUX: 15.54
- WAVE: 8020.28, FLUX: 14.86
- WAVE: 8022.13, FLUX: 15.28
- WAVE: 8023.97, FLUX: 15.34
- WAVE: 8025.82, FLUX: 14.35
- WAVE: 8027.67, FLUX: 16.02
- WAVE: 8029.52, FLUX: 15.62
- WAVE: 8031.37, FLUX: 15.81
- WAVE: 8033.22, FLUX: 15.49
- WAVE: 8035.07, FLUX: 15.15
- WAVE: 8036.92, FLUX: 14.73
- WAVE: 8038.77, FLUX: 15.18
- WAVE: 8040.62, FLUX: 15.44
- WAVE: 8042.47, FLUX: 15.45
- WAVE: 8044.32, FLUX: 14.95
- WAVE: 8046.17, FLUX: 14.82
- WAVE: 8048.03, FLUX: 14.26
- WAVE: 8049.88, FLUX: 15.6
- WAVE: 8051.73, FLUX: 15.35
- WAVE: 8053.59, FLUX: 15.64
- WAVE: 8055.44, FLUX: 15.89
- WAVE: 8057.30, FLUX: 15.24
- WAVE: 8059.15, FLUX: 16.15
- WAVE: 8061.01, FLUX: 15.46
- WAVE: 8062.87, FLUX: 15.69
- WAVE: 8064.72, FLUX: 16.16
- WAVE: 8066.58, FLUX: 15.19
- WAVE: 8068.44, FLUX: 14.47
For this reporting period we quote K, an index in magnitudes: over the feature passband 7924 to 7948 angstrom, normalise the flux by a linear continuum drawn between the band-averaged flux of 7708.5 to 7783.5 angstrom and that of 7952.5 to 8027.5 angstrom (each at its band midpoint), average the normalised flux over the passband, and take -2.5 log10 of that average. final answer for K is 0.01 mag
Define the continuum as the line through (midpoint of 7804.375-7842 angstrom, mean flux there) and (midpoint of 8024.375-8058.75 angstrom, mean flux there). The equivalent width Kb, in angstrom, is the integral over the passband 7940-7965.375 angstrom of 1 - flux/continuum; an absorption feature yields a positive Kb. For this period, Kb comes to 0.21 angstrom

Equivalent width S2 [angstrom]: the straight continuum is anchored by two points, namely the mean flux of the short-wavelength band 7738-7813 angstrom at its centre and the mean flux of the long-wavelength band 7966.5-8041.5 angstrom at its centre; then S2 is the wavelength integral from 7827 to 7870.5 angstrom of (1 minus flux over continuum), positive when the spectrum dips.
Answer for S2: 0.3 angstrom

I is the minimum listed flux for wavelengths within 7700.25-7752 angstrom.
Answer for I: 12.56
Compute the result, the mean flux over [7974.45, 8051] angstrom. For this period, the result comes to 15.2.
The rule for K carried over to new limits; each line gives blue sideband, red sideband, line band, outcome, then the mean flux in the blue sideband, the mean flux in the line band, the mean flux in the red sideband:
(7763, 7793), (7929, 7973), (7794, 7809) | -0.016 mag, 14.2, 14.5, 14.9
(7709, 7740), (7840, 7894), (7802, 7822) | 0.000 mag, 14.5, 14.6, 14.7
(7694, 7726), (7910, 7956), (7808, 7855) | 0.004 mag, 14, 14.4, 14.8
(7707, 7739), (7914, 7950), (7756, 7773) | 0.017 mag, 14.4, 14.3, 14.7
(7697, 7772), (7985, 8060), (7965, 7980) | -0.008 mag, 14.2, 15.1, 15.2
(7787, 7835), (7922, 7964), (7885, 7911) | -0.018 mag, 14.4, 14.9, 14.8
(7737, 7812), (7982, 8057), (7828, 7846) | 0.020 mag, 14.3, 14.2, 15.2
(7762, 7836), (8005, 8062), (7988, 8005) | 0.007 mag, 14.4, 15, 15.3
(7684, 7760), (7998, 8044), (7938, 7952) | 0.017 mag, 14.1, 14.7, 15.2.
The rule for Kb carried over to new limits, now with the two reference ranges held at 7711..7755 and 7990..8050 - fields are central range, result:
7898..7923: 0.0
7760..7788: 0.4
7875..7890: -0.1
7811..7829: -0.1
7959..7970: 0.0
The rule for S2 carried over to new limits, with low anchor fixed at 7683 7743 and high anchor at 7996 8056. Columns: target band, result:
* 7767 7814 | 0.26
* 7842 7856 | 0.30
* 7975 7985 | -0.15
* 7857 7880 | -0.28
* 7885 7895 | -0.15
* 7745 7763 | 0.37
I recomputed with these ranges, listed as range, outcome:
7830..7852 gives 13.6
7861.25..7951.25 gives 13.83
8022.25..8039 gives 14.35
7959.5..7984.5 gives 14.24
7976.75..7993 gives 14.4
